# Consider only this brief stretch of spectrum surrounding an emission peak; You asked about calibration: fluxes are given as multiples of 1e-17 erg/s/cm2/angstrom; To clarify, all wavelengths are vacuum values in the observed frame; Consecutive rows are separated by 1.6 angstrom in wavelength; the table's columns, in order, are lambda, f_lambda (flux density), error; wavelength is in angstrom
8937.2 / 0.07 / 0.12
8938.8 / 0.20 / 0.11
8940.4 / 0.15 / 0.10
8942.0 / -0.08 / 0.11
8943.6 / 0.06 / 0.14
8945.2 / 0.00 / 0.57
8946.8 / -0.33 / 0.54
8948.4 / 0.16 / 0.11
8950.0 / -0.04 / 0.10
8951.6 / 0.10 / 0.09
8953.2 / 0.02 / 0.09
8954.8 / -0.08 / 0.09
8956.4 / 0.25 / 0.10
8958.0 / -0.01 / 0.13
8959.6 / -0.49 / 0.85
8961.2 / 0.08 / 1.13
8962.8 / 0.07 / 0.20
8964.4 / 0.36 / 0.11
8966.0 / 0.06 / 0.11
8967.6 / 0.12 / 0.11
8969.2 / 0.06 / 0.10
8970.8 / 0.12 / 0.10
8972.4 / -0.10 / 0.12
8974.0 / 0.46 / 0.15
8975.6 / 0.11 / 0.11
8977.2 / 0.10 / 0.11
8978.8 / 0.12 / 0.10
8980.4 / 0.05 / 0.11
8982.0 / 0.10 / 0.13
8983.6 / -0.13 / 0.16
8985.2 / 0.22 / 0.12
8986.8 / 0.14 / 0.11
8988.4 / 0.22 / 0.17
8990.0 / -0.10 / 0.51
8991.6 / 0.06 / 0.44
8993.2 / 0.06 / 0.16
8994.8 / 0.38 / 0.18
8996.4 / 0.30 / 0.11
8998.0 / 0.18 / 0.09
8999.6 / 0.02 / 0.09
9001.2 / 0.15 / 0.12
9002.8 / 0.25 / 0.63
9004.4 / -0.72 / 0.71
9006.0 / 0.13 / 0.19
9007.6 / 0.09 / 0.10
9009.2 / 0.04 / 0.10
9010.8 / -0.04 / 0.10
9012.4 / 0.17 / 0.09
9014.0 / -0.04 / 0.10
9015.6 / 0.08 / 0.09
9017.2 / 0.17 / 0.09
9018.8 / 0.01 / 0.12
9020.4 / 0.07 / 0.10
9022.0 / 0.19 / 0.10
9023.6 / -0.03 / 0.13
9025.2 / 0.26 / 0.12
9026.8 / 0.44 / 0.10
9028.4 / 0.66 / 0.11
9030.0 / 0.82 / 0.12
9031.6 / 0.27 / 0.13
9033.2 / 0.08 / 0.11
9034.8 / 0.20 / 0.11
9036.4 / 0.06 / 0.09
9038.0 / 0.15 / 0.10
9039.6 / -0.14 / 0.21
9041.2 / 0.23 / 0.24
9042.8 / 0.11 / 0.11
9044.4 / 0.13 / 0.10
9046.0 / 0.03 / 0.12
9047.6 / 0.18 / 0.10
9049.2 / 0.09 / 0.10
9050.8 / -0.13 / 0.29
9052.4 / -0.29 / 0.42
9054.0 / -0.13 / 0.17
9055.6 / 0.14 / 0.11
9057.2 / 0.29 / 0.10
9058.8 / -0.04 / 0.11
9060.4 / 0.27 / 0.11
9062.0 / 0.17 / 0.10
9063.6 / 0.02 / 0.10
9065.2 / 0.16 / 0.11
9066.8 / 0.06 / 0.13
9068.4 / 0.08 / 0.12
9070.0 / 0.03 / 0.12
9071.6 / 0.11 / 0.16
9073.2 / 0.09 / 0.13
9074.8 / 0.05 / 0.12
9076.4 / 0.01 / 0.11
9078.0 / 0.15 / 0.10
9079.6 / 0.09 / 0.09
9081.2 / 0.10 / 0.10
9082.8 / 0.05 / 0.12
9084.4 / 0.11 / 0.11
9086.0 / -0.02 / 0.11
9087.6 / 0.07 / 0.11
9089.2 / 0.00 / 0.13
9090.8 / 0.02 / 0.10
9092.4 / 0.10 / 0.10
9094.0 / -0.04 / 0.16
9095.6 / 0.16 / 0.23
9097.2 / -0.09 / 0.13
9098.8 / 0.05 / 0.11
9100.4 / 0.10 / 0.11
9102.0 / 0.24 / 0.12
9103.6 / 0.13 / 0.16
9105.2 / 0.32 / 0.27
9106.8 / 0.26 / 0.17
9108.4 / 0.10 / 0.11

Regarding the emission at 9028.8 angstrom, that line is H-beta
